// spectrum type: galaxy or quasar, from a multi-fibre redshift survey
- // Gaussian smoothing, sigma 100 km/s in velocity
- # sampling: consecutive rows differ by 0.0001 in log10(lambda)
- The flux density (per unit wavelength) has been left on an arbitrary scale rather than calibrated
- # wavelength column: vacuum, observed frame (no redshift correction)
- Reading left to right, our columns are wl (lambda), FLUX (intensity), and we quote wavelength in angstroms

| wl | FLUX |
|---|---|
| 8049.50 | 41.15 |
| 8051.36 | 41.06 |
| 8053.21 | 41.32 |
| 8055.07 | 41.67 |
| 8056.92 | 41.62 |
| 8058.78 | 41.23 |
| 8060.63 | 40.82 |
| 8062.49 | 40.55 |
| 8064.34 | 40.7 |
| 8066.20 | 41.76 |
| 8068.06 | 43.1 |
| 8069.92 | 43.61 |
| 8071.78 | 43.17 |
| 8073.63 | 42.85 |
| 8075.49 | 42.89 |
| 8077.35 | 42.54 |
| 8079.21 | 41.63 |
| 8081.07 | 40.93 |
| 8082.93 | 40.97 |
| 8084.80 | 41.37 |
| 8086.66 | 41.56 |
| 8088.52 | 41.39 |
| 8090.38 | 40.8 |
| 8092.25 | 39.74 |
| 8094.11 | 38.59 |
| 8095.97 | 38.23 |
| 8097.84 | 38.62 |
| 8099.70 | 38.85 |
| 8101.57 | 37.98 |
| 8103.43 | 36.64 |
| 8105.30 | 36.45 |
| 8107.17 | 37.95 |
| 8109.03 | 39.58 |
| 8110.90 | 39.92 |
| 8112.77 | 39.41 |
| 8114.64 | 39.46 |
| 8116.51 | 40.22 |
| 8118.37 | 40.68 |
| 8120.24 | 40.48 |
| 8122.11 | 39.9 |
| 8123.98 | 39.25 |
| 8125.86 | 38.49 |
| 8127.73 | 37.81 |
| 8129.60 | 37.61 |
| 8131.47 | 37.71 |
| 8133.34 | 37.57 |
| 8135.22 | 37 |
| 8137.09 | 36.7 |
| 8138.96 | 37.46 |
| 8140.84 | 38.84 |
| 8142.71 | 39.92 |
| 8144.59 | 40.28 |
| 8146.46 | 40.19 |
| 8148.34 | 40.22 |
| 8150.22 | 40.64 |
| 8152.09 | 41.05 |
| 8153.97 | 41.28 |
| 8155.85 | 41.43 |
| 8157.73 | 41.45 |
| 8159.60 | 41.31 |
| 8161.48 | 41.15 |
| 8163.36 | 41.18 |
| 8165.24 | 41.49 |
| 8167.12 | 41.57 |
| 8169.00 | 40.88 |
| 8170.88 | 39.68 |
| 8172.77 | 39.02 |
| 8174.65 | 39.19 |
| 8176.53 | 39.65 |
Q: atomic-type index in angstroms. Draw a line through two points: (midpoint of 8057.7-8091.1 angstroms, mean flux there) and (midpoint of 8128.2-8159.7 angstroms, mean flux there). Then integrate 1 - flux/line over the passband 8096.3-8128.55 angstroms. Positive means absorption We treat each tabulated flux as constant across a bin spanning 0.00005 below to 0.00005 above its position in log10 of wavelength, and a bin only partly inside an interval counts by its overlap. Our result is 1.2 angstroms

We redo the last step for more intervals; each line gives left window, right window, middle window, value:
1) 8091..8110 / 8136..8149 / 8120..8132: 0.0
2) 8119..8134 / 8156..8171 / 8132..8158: 0.3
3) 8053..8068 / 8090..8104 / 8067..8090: -1.2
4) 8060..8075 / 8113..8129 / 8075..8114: 1.0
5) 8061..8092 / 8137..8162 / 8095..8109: 1.1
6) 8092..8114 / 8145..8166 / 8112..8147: 0.8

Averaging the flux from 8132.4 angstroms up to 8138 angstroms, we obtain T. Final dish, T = 37.1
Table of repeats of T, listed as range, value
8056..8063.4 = 41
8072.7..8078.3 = 42.8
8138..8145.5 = 39.1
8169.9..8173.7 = 39.3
